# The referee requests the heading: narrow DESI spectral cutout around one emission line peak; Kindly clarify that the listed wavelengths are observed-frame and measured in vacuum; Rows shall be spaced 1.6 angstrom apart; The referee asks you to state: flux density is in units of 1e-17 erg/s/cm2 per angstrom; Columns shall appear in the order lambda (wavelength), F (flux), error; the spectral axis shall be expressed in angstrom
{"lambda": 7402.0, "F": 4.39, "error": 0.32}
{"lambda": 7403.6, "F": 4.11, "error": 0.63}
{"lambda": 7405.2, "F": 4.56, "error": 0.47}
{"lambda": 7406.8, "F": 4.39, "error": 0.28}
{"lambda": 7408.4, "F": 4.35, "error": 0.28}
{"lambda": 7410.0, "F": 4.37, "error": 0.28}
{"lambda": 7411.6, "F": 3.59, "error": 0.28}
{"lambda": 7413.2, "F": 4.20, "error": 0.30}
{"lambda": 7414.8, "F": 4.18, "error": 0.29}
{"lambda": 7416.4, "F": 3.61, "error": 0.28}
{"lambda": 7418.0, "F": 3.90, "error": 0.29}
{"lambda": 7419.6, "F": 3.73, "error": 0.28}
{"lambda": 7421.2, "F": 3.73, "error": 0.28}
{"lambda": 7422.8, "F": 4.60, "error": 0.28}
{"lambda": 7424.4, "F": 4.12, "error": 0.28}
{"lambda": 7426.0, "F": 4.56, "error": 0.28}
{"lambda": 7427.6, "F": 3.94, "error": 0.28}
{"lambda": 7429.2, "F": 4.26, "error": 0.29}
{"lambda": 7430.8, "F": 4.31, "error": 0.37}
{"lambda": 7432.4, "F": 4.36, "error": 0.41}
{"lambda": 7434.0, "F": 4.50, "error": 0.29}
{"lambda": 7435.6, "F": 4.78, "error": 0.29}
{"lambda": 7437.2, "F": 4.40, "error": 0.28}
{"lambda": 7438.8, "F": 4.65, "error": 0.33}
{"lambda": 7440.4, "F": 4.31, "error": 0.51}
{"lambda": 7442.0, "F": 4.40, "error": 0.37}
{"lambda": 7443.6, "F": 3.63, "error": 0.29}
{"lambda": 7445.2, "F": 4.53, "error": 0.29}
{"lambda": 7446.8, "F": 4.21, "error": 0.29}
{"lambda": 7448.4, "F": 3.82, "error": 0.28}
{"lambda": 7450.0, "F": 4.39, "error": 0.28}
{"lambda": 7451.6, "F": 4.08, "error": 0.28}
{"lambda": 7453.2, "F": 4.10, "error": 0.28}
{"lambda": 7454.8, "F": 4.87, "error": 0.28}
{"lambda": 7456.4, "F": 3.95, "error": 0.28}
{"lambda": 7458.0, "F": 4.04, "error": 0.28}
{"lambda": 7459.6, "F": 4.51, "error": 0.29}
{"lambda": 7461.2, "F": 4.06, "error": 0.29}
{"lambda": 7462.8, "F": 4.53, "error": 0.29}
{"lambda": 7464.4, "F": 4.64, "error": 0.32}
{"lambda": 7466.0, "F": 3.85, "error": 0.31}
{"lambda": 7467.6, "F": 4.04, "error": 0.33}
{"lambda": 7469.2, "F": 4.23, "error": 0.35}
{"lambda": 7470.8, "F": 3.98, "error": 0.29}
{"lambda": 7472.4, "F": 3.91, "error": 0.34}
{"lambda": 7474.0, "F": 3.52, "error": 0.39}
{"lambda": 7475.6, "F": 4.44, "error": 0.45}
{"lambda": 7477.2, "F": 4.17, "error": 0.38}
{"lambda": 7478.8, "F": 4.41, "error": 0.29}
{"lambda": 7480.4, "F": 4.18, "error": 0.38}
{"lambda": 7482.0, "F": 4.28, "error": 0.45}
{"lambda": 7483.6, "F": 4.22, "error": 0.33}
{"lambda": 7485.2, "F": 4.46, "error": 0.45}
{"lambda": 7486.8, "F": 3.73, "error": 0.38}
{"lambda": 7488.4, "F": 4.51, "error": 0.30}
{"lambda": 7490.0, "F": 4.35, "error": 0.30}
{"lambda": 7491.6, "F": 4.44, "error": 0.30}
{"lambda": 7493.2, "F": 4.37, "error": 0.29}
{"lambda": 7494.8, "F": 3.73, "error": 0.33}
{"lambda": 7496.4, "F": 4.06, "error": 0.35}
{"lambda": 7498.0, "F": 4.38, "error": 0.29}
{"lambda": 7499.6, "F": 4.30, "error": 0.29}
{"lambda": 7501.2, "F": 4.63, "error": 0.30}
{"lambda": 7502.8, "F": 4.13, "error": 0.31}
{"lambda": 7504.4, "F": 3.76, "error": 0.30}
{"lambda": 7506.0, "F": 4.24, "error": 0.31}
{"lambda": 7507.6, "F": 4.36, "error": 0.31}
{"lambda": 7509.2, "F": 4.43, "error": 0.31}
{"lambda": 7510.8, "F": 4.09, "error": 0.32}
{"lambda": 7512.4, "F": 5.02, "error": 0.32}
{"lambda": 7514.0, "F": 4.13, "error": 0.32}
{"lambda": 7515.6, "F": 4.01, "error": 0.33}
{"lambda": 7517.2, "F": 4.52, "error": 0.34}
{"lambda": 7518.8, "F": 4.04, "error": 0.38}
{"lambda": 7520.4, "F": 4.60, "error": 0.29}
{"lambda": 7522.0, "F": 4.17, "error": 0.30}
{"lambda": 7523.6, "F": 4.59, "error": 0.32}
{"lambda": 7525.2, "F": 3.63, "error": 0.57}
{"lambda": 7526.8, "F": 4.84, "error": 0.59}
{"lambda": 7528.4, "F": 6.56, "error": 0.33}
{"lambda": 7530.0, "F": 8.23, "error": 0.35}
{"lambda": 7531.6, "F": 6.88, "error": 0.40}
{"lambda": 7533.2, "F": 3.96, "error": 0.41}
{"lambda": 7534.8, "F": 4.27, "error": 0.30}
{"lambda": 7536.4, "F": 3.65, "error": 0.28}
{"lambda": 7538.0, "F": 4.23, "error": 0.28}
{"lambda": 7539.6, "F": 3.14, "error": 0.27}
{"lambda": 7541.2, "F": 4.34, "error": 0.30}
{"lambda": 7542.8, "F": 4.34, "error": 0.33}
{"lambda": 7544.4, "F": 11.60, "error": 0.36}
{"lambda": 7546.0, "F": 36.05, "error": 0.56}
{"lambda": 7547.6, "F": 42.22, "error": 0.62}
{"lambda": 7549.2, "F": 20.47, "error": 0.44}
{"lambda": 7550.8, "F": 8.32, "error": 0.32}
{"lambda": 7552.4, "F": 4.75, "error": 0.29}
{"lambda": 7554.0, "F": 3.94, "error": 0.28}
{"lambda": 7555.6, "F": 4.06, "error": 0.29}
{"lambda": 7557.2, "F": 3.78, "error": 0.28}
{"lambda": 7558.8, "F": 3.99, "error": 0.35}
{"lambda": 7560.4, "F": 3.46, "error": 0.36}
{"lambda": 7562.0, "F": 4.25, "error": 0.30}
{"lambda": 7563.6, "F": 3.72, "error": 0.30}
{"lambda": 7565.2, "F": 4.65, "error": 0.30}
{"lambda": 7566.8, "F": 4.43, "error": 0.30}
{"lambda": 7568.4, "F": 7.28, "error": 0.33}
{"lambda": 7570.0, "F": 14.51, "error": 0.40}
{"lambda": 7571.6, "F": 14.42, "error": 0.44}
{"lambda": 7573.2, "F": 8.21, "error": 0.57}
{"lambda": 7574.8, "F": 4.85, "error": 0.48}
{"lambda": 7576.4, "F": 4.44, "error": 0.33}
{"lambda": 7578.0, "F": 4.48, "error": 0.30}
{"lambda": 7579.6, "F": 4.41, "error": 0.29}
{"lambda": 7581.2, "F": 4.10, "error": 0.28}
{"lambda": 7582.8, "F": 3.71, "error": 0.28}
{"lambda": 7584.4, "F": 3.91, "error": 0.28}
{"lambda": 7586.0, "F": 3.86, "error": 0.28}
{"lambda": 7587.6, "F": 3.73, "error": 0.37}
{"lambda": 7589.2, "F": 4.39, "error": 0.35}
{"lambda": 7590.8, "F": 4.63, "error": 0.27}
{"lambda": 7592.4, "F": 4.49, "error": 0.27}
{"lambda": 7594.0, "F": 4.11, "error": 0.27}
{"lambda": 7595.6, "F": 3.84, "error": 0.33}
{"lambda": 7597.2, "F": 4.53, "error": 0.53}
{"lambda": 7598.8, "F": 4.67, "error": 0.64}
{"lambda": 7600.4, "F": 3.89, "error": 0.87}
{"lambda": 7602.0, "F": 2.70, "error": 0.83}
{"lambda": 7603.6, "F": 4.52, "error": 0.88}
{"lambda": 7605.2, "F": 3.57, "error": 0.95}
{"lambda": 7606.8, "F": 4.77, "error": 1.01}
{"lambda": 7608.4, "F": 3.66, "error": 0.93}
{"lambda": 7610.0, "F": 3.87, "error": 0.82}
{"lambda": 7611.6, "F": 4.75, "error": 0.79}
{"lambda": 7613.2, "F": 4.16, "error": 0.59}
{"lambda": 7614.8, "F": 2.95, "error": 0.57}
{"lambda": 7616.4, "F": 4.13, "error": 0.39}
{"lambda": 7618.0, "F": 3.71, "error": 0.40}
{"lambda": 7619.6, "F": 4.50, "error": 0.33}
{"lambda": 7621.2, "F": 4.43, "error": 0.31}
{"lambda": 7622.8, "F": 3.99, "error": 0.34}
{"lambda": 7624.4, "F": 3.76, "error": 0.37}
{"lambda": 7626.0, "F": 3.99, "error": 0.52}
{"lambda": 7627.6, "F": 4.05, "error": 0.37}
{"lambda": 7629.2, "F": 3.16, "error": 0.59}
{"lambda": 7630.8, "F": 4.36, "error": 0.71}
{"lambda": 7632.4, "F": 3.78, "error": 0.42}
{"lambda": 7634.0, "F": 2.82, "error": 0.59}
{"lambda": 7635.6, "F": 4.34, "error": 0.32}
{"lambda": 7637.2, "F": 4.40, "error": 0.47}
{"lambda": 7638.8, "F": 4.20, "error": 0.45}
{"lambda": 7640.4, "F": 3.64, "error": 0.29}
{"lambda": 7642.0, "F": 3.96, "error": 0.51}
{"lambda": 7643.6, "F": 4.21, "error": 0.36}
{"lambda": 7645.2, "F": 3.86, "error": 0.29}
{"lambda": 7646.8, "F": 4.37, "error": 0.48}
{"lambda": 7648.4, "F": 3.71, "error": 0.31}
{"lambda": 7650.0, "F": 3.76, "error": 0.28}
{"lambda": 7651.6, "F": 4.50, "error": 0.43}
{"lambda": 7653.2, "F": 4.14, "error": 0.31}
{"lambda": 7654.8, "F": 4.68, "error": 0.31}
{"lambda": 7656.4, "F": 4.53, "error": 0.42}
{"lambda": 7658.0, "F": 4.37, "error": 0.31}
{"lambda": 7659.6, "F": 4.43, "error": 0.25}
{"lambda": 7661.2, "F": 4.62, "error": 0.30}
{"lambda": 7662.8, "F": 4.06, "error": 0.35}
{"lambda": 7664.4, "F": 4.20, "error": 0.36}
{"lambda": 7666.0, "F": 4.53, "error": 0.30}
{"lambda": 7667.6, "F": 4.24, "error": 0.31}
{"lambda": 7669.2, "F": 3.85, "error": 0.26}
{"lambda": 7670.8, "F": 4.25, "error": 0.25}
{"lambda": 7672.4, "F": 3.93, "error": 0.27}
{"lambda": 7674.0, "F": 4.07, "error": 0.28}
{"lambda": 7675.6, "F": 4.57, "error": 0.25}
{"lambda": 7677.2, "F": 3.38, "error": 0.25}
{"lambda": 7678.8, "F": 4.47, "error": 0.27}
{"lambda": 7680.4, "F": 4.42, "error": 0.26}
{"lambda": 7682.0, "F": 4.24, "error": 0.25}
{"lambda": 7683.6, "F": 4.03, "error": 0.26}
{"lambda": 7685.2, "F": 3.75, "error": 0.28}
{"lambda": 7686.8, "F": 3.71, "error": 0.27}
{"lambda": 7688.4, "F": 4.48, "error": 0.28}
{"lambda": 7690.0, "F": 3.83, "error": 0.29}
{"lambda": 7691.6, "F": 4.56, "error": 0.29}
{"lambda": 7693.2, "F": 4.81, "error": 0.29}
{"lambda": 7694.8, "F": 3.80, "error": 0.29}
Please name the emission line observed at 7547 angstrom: H-alpha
